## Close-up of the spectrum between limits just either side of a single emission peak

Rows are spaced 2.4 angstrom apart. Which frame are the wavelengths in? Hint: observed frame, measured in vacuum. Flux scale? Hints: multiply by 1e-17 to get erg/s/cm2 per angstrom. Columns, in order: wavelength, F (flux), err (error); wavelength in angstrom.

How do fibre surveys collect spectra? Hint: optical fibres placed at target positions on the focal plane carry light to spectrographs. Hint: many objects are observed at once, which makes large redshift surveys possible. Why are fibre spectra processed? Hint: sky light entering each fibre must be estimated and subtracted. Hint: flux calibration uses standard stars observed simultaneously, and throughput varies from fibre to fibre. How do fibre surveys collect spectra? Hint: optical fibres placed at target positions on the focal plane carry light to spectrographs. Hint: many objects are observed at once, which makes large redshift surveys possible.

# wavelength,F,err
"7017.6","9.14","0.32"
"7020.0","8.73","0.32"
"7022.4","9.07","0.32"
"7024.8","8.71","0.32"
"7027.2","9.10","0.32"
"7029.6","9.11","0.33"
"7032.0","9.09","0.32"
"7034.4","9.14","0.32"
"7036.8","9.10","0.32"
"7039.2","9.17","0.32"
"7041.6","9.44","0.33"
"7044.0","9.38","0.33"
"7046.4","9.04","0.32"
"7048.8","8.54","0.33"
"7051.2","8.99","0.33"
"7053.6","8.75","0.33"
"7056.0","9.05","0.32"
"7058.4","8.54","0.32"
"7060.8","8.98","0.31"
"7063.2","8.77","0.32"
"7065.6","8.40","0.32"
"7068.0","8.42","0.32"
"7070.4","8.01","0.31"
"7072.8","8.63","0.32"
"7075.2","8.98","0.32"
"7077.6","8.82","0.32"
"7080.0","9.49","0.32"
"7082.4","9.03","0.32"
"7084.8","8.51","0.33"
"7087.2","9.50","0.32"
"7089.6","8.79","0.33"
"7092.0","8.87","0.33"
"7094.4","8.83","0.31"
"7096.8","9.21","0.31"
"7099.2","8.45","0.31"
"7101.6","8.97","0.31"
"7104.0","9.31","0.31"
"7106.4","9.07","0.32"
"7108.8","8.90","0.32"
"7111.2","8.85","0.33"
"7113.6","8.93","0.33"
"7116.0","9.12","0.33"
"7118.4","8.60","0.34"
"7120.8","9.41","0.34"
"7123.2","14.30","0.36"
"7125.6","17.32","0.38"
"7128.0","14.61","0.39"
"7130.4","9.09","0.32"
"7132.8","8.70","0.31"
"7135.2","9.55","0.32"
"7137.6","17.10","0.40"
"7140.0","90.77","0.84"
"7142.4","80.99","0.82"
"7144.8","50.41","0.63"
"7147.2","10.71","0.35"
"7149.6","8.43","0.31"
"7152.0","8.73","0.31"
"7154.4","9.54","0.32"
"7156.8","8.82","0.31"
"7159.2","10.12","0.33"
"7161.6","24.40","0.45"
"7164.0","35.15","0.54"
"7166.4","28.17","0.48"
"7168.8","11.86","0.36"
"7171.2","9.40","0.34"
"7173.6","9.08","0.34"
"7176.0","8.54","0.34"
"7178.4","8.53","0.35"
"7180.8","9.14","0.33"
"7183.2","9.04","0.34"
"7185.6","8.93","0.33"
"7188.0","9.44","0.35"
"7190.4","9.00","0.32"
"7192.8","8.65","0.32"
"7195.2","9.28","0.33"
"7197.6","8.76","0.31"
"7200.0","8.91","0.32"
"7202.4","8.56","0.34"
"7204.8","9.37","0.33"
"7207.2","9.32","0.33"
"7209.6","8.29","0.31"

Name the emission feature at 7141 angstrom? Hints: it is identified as H-alpha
